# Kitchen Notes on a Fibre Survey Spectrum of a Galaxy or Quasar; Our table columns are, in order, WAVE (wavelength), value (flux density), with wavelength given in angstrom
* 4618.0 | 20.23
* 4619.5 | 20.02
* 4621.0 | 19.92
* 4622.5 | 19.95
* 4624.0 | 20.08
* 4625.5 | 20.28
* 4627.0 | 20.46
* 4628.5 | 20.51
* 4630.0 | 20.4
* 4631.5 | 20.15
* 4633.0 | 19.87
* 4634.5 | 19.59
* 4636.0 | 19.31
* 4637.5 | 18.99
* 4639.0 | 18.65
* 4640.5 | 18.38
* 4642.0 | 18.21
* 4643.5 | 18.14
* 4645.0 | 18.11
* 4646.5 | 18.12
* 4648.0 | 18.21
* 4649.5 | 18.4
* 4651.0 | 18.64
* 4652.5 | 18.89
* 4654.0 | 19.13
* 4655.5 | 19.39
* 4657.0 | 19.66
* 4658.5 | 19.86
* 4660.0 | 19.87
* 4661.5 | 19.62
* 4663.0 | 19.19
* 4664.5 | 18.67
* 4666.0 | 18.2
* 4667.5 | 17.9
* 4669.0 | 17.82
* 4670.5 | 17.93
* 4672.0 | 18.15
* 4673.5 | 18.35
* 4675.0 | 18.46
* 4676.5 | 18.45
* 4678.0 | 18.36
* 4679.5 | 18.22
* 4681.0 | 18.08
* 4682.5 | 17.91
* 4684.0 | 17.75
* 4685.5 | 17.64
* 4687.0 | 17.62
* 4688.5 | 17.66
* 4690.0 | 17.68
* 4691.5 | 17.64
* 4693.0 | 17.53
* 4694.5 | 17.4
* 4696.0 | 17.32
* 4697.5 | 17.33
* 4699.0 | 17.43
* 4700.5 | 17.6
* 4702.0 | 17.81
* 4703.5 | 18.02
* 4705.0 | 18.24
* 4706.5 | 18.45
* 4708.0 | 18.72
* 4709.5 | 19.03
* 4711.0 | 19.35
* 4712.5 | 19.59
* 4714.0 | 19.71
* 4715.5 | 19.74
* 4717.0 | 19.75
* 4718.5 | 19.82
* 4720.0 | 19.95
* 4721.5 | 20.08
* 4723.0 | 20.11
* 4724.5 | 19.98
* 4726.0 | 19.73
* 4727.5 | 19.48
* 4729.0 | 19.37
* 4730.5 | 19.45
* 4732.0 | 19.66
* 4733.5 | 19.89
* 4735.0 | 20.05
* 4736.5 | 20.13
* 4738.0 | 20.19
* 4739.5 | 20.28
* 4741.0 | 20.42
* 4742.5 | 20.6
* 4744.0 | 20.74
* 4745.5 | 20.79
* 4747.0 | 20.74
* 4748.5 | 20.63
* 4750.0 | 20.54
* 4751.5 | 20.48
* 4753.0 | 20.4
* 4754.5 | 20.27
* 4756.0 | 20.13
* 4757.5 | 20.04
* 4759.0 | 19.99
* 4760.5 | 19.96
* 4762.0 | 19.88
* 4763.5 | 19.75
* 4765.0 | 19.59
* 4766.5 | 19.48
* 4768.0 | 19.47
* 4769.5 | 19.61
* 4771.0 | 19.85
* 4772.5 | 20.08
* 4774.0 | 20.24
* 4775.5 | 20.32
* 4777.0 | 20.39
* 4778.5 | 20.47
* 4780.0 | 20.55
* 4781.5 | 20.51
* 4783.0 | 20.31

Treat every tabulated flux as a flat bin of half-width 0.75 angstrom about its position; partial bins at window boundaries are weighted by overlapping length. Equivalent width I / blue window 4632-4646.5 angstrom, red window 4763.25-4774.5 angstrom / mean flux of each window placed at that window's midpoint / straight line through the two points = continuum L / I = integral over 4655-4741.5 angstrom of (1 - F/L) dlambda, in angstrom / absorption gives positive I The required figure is 1.9 angstrom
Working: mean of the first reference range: 18.8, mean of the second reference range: 19.7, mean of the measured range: 18.8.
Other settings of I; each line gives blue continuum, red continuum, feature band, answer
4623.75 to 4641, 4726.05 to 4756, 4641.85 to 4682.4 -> 2.6 angstrom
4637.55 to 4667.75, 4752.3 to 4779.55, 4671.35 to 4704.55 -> 2.3 angstrom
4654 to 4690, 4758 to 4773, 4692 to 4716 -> 0.8 angstrom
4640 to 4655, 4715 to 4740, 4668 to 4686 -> 0.8 angstrom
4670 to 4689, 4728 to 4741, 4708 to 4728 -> -0.3 angstrom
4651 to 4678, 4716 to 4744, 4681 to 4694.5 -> 1.1 angstrom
